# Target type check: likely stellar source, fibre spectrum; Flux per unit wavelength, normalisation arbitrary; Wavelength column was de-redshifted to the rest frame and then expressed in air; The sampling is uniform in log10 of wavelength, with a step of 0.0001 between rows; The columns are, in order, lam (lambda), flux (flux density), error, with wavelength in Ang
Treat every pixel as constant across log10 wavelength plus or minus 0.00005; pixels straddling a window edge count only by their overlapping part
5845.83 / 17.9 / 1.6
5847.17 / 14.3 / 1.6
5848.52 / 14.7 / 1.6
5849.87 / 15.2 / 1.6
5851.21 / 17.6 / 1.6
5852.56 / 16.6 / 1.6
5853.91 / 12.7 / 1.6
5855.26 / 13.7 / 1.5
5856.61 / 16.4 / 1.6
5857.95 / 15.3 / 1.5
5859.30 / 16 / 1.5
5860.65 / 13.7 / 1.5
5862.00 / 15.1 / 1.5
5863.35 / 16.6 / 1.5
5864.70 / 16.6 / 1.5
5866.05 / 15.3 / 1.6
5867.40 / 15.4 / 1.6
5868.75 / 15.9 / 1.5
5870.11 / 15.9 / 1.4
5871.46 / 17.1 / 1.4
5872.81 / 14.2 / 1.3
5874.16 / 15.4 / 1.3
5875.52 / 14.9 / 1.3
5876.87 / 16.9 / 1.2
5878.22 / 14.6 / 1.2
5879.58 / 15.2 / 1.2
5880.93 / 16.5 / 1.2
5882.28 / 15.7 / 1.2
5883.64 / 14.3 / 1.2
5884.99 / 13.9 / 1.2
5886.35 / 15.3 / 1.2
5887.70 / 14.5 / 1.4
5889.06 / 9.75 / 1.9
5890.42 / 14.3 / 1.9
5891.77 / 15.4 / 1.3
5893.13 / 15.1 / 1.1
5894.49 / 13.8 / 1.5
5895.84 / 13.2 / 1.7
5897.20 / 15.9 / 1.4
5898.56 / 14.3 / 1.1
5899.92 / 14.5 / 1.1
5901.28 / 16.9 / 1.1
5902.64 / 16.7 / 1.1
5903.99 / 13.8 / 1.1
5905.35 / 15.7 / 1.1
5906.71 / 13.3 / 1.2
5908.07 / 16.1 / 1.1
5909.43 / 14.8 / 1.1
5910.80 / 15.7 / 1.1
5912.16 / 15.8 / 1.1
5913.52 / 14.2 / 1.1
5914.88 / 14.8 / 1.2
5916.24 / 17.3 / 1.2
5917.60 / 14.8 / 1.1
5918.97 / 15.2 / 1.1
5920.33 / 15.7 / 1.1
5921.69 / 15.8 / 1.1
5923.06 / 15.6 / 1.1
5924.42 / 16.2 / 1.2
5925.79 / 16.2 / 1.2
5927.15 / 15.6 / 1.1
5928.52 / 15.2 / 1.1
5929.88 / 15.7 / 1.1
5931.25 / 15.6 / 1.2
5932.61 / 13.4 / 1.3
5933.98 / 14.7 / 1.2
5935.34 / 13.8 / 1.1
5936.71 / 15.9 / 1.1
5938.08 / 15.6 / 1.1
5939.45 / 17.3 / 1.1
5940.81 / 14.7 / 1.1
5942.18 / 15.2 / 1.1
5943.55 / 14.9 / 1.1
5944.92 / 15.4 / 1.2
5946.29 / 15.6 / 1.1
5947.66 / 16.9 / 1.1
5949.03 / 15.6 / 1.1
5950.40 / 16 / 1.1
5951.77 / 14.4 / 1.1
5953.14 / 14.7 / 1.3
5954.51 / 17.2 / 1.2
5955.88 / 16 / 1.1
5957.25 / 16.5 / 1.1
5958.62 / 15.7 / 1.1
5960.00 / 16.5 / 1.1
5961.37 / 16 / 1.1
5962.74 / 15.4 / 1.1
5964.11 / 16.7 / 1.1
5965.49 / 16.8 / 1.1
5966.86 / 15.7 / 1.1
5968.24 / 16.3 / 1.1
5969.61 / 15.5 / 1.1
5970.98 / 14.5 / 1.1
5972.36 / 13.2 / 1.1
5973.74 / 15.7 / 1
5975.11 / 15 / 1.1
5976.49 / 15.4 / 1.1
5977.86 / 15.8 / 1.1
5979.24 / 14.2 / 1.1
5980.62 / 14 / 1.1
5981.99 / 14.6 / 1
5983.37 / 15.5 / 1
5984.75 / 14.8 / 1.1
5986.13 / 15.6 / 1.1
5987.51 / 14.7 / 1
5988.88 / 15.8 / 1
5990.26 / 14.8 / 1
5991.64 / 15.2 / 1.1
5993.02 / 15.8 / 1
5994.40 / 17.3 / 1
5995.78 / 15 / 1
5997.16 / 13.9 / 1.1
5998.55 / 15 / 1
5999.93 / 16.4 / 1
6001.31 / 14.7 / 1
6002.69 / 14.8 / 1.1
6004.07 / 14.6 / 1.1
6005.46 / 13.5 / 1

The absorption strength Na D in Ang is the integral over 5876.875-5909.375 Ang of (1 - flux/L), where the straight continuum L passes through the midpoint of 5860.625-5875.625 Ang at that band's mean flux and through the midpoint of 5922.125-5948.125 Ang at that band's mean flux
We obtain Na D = 1.6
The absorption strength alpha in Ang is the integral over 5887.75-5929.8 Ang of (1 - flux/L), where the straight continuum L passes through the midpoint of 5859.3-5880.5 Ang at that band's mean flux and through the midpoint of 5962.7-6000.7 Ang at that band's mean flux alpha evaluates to 1.1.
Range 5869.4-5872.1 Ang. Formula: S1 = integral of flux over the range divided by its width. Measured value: 16.4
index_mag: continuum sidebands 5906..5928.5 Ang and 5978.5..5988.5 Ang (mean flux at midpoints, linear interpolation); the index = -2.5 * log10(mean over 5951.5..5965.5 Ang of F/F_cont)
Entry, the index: -0.07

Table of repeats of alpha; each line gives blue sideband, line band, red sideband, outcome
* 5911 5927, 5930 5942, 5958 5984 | 0.29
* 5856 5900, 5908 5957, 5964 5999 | -1.09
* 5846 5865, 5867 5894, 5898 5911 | 0.47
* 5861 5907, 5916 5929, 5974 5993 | -0.56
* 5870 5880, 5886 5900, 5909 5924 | 1.21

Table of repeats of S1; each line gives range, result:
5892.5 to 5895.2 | 14.4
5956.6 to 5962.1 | 16.2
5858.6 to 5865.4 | 15.6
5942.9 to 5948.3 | 15.7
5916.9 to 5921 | 15.2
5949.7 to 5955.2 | 15.6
